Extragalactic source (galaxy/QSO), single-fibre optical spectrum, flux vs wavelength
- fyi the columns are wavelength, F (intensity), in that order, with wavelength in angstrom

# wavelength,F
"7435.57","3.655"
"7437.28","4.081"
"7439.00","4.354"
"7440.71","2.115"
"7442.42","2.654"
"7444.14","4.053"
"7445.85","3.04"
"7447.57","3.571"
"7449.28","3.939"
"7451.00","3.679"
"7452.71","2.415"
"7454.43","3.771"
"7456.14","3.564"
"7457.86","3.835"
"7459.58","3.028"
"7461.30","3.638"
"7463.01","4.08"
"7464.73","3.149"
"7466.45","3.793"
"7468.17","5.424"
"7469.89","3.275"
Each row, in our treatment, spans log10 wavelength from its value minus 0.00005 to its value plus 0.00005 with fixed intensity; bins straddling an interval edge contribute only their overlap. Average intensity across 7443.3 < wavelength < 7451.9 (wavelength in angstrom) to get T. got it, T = 3.65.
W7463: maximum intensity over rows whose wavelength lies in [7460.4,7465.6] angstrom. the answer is 4.08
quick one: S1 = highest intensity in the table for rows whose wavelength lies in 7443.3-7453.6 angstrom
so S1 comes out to 4.053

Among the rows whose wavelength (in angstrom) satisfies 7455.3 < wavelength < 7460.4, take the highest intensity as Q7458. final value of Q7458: 3.835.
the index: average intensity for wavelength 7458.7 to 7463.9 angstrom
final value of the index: 3.58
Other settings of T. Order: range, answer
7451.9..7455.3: 3.11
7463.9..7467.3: 3.47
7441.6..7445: 3.36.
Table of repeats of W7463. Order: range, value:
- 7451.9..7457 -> 3.771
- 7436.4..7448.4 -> 4.354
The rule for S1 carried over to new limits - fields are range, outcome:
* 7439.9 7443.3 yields 2.654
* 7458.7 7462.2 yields 3.638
